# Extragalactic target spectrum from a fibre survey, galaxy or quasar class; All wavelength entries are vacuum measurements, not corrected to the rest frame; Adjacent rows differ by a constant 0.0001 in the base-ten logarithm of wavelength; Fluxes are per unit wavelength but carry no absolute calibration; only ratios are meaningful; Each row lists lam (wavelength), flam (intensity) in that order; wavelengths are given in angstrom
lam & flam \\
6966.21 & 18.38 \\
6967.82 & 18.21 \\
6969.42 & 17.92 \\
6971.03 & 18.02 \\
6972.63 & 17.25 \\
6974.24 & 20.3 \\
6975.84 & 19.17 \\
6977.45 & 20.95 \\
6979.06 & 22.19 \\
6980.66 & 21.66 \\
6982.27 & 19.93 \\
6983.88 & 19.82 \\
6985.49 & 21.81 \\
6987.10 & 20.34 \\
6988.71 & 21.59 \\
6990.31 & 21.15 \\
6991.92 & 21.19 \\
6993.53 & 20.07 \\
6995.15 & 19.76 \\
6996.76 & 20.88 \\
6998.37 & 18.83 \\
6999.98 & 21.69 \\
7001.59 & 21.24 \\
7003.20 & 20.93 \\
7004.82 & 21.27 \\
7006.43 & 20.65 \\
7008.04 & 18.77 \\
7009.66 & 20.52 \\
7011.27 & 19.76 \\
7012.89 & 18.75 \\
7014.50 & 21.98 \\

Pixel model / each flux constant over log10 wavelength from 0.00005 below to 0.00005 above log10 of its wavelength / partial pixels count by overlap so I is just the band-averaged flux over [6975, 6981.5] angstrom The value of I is 21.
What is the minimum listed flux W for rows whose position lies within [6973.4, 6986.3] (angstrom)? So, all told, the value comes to 19.17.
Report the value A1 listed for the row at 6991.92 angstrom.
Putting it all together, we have 21.19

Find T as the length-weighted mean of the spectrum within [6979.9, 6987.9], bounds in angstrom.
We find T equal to 20.7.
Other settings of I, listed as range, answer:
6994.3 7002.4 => 20.5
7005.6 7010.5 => 20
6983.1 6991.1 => 21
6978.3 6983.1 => 21.3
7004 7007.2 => 20.9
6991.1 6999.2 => 20.1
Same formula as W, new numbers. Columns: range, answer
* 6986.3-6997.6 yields 19.76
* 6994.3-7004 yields 18.83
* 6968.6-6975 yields 17.25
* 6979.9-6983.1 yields 19.93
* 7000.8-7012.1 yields 18.77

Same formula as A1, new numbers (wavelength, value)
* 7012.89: 18.75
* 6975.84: 19.17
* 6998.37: 18.83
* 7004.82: 21.27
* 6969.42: 17.92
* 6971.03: 18.02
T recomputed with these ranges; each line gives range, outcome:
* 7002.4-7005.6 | 21.1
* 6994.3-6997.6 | 20.3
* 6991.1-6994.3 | 20.6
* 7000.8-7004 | 21.1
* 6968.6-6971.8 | 18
